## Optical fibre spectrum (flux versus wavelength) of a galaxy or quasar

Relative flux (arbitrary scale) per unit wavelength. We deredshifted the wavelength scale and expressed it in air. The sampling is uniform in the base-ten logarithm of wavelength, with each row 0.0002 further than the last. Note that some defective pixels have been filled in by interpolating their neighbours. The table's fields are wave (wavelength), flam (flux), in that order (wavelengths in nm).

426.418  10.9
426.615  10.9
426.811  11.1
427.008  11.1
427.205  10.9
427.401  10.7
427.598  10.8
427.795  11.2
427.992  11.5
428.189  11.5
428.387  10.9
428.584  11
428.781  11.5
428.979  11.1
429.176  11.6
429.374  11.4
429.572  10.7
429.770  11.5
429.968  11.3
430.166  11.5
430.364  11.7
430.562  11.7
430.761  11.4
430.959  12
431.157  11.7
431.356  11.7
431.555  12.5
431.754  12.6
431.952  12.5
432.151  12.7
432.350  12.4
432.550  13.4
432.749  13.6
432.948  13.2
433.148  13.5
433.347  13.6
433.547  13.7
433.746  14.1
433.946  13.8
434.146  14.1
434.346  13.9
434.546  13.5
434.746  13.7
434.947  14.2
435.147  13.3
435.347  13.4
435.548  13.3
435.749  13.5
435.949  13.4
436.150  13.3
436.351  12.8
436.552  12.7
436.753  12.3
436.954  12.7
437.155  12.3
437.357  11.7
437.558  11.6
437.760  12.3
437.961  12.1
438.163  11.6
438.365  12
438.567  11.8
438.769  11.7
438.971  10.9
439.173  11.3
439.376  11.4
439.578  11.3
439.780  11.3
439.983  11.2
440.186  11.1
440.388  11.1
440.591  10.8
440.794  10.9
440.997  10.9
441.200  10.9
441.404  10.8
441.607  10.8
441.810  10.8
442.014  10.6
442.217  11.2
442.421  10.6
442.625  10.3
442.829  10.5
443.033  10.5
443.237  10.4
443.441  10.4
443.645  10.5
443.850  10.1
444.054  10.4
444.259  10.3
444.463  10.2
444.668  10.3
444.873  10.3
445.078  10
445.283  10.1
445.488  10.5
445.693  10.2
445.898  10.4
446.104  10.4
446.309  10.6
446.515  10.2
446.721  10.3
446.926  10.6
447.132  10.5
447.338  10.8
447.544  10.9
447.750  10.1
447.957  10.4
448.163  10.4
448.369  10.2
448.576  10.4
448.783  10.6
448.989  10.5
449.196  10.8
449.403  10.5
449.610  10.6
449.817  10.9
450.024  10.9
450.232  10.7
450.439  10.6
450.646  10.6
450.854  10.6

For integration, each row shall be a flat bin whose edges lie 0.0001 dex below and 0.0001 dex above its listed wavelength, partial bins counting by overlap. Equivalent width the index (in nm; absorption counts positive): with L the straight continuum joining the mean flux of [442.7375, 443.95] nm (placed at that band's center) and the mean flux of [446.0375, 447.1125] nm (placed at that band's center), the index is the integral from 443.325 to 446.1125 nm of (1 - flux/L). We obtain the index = 0.033 nm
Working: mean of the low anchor 10.4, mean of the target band 10.3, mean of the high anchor 10.4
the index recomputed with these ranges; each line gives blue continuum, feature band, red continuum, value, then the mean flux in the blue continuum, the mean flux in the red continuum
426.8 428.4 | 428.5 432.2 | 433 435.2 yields 0.162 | 11.1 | 13.8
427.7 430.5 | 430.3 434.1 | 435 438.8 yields -0.302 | 11.3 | 12.6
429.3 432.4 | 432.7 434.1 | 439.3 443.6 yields -0.250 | 11.8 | 10.8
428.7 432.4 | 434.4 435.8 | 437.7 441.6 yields -0.247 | 11.8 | 11.3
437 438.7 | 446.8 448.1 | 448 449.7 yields 0.017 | 11.9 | 10.5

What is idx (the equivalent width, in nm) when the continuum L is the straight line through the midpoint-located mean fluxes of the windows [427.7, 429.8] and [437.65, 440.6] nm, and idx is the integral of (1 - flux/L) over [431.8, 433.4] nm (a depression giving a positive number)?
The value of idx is -0.25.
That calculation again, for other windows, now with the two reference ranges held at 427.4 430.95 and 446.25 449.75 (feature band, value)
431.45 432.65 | -0.16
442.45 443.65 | 0.03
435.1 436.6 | -0.30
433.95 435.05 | -0.28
